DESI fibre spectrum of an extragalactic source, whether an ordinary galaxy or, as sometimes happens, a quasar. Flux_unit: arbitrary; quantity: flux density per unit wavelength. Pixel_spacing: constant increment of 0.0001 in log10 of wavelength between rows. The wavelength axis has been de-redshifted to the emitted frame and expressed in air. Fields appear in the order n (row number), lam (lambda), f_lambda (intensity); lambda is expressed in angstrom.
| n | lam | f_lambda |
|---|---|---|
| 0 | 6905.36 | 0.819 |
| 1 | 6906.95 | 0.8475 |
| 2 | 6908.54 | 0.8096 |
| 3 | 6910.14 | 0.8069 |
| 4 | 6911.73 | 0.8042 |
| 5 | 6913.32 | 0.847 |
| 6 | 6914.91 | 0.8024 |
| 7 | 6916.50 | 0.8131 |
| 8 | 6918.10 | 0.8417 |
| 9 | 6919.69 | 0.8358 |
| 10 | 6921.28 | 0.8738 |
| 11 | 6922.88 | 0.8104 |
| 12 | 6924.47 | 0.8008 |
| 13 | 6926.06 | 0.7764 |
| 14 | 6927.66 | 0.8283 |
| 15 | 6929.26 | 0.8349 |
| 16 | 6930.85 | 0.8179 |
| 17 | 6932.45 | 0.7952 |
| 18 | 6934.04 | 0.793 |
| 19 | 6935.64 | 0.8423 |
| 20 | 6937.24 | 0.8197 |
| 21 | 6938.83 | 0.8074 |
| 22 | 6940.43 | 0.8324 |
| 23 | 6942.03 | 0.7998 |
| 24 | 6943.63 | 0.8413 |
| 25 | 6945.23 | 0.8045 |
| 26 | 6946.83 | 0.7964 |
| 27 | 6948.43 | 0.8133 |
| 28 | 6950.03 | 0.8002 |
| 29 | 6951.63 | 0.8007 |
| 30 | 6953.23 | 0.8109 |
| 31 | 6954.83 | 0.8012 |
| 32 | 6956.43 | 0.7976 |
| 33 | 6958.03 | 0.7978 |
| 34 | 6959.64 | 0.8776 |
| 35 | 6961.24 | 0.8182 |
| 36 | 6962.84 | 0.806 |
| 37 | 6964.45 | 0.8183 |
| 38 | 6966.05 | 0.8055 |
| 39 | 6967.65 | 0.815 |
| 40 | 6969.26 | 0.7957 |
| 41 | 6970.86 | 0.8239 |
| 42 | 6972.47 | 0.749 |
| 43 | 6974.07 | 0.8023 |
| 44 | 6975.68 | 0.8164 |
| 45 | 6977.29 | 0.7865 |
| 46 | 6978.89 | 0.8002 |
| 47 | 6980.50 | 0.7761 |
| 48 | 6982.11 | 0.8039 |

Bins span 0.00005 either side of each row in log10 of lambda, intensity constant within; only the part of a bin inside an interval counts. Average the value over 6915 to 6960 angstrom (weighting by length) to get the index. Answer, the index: 0.816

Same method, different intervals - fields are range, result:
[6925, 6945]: 0.815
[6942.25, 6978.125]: 0.808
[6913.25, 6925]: 0.828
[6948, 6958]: 0.804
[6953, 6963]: 0.817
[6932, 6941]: 0.816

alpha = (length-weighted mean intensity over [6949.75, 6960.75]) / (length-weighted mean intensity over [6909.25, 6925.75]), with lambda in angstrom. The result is 0.99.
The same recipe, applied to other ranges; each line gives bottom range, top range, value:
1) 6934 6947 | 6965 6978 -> 0.98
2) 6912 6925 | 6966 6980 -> 0.96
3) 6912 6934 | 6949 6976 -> 0.99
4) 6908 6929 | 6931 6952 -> 0.99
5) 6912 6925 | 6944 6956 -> 0.97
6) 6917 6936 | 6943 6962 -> 0.99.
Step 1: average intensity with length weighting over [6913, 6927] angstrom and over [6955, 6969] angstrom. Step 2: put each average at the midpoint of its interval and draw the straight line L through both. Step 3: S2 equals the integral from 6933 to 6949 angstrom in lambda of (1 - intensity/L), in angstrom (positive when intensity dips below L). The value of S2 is 0.1 angstrom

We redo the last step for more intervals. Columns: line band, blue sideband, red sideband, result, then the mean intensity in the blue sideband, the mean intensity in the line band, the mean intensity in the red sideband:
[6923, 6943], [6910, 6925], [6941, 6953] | 0.1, 0.825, 0.813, 0.808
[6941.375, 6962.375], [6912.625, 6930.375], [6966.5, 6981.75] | -0.1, 0.824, 0.812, 0.796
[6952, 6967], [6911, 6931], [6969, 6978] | -0.2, 0.822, 0.815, 0.796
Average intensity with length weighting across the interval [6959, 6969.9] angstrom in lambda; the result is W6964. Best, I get 0.819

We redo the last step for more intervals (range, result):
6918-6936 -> 0.82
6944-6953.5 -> 0.806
